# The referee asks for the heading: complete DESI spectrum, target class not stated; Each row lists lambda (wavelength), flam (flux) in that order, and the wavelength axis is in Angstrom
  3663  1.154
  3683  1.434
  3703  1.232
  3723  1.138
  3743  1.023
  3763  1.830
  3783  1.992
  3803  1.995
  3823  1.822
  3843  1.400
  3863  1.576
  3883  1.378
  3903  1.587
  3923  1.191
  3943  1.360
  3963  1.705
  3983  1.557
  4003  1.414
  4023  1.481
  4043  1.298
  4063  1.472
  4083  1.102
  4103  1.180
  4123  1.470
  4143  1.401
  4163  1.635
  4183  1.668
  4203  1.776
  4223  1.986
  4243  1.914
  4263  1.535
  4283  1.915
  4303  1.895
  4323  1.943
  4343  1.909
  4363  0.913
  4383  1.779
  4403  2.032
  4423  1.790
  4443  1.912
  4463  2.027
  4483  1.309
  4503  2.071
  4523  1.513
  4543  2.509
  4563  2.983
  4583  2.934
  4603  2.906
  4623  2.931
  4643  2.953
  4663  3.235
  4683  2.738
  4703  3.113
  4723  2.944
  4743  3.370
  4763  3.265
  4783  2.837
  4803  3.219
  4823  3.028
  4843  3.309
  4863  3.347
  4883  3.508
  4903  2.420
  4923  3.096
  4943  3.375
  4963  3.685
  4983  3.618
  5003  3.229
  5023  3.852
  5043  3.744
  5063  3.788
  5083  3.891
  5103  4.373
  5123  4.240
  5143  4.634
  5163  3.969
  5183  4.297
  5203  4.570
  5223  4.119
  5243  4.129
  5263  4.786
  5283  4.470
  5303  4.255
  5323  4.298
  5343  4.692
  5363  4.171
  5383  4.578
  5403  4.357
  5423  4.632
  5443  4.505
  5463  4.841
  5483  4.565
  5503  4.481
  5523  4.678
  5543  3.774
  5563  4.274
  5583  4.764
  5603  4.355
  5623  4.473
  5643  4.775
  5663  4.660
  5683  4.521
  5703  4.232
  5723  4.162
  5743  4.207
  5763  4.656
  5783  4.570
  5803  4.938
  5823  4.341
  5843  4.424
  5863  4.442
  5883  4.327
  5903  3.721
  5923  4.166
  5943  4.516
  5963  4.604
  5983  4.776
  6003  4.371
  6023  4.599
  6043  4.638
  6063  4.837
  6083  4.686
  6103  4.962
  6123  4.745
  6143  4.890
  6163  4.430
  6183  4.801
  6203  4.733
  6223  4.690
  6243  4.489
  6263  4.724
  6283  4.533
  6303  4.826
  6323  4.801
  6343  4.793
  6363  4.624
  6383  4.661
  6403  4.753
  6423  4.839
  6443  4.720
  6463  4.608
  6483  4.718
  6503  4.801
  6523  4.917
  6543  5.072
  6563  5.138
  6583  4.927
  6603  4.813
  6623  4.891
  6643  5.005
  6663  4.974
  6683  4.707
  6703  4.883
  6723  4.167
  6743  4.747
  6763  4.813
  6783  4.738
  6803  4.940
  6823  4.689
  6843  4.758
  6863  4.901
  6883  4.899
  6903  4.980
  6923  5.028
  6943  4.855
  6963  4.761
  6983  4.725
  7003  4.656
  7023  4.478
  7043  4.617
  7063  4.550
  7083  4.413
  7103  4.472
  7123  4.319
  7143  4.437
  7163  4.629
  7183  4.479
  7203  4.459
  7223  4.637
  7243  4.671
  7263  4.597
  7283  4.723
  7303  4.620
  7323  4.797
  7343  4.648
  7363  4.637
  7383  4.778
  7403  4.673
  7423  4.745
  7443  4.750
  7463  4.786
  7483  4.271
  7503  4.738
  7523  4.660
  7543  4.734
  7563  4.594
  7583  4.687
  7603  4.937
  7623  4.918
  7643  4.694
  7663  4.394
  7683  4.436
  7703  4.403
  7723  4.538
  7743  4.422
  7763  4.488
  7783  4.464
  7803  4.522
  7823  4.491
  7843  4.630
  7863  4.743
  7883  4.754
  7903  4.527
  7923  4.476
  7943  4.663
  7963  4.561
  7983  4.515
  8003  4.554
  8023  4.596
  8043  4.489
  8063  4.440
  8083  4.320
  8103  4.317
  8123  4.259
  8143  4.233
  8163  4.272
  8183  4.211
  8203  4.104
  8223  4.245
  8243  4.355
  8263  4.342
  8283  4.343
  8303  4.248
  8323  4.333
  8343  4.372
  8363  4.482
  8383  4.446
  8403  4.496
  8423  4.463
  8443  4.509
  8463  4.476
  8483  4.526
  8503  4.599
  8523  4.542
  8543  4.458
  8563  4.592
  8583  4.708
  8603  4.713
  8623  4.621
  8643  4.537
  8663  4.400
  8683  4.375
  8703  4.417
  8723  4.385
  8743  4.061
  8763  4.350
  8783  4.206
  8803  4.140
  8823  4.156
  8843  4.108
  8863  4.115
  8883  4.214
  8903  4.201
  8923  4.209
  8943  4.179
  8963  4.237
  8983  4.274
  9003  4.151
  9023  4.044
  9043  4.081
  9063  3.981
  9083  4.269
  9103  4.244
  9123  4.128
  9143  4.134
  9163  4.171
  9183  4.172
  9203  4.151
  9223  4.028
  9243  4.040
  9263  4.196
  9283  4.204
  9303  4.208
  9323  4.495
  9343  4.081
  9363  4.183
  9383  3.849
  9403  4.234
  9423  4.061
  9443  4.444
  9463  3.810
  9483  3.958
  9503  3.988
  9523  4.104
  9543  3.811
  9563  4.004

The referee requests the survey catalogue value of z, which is 0.14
